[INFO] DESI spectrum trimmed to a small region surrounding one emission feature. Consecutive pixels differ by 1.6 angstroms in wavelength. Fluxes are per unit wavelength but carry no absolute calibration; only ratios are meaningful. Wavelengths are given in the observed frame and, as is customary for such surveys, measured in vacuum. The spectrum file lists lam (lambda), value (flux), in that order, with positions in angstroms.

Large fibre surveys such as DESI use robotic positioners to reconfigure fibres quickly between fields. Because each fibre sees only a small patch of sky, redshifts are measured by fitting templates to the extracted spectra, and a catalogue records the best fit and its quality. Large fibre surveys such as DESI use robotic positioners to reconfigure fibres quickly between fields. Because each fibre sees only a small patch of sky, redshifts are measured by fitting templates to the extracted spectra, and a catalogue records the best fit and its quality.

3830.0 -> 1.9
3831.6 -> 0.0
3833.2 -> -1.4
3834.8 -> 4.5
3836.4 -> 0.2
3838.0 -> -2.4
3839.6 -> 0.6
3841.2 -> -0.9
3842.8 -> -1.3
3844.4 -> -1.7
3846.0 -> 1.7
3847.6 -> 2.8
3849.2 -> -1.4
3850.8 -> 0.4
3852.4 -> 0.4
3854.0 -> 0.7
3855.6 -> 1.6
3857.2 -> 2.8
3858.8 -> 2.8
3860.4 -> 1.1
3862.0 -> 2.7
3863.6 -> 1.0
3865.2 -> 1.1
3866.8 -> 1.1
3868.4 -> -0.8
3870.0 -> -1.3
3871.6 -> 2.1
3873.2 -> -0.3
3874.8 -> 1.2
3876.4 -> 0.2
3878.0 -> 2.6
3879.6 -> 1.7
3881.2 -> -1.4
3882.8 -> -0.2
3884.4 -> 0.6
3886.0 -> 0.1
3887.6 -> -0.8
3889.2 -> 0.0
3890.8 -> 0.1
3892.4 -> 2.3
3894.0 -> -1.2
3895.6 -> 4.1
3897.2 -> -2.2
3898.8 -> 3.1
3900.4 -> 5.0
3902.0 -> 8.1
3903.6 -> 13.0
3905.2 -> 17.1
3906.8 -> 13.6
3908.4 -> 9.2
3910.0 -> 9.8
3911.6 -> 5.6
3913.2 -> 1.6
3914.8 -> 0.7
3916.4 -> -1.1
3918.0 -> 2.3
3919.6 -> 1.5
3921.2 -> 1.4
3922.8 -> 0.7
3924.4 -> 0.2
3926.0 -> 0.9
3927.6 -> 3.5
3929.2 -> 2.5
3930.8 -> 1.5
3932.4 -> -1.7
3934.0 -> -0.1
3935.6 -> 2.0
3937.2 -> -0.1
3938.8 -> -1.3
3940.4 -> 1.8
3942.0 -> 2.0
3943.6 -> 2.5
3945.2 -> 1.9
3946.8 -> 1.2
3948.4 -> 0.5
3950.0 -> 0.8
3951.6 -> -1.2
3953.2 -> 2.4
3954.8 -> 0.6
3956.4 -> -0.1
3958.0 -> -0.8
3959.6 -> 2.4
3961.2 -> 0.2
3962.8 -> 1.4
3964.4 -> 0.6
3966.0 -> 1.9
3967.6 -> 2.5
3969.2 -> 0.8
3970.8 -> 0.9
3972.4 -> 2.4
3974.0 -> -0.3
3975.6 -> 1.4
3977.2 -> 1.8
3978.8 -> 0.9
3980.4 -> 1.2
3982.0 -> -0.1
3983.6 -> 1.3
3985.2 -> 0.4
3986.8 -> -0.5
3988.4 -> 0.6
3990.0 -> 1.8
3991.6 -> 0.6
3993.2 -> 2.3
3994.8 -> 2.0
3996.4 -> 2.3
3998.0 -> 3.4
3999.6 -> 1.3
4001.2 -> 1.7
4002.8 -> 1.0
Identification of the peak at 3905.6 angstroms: Lyman alpha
